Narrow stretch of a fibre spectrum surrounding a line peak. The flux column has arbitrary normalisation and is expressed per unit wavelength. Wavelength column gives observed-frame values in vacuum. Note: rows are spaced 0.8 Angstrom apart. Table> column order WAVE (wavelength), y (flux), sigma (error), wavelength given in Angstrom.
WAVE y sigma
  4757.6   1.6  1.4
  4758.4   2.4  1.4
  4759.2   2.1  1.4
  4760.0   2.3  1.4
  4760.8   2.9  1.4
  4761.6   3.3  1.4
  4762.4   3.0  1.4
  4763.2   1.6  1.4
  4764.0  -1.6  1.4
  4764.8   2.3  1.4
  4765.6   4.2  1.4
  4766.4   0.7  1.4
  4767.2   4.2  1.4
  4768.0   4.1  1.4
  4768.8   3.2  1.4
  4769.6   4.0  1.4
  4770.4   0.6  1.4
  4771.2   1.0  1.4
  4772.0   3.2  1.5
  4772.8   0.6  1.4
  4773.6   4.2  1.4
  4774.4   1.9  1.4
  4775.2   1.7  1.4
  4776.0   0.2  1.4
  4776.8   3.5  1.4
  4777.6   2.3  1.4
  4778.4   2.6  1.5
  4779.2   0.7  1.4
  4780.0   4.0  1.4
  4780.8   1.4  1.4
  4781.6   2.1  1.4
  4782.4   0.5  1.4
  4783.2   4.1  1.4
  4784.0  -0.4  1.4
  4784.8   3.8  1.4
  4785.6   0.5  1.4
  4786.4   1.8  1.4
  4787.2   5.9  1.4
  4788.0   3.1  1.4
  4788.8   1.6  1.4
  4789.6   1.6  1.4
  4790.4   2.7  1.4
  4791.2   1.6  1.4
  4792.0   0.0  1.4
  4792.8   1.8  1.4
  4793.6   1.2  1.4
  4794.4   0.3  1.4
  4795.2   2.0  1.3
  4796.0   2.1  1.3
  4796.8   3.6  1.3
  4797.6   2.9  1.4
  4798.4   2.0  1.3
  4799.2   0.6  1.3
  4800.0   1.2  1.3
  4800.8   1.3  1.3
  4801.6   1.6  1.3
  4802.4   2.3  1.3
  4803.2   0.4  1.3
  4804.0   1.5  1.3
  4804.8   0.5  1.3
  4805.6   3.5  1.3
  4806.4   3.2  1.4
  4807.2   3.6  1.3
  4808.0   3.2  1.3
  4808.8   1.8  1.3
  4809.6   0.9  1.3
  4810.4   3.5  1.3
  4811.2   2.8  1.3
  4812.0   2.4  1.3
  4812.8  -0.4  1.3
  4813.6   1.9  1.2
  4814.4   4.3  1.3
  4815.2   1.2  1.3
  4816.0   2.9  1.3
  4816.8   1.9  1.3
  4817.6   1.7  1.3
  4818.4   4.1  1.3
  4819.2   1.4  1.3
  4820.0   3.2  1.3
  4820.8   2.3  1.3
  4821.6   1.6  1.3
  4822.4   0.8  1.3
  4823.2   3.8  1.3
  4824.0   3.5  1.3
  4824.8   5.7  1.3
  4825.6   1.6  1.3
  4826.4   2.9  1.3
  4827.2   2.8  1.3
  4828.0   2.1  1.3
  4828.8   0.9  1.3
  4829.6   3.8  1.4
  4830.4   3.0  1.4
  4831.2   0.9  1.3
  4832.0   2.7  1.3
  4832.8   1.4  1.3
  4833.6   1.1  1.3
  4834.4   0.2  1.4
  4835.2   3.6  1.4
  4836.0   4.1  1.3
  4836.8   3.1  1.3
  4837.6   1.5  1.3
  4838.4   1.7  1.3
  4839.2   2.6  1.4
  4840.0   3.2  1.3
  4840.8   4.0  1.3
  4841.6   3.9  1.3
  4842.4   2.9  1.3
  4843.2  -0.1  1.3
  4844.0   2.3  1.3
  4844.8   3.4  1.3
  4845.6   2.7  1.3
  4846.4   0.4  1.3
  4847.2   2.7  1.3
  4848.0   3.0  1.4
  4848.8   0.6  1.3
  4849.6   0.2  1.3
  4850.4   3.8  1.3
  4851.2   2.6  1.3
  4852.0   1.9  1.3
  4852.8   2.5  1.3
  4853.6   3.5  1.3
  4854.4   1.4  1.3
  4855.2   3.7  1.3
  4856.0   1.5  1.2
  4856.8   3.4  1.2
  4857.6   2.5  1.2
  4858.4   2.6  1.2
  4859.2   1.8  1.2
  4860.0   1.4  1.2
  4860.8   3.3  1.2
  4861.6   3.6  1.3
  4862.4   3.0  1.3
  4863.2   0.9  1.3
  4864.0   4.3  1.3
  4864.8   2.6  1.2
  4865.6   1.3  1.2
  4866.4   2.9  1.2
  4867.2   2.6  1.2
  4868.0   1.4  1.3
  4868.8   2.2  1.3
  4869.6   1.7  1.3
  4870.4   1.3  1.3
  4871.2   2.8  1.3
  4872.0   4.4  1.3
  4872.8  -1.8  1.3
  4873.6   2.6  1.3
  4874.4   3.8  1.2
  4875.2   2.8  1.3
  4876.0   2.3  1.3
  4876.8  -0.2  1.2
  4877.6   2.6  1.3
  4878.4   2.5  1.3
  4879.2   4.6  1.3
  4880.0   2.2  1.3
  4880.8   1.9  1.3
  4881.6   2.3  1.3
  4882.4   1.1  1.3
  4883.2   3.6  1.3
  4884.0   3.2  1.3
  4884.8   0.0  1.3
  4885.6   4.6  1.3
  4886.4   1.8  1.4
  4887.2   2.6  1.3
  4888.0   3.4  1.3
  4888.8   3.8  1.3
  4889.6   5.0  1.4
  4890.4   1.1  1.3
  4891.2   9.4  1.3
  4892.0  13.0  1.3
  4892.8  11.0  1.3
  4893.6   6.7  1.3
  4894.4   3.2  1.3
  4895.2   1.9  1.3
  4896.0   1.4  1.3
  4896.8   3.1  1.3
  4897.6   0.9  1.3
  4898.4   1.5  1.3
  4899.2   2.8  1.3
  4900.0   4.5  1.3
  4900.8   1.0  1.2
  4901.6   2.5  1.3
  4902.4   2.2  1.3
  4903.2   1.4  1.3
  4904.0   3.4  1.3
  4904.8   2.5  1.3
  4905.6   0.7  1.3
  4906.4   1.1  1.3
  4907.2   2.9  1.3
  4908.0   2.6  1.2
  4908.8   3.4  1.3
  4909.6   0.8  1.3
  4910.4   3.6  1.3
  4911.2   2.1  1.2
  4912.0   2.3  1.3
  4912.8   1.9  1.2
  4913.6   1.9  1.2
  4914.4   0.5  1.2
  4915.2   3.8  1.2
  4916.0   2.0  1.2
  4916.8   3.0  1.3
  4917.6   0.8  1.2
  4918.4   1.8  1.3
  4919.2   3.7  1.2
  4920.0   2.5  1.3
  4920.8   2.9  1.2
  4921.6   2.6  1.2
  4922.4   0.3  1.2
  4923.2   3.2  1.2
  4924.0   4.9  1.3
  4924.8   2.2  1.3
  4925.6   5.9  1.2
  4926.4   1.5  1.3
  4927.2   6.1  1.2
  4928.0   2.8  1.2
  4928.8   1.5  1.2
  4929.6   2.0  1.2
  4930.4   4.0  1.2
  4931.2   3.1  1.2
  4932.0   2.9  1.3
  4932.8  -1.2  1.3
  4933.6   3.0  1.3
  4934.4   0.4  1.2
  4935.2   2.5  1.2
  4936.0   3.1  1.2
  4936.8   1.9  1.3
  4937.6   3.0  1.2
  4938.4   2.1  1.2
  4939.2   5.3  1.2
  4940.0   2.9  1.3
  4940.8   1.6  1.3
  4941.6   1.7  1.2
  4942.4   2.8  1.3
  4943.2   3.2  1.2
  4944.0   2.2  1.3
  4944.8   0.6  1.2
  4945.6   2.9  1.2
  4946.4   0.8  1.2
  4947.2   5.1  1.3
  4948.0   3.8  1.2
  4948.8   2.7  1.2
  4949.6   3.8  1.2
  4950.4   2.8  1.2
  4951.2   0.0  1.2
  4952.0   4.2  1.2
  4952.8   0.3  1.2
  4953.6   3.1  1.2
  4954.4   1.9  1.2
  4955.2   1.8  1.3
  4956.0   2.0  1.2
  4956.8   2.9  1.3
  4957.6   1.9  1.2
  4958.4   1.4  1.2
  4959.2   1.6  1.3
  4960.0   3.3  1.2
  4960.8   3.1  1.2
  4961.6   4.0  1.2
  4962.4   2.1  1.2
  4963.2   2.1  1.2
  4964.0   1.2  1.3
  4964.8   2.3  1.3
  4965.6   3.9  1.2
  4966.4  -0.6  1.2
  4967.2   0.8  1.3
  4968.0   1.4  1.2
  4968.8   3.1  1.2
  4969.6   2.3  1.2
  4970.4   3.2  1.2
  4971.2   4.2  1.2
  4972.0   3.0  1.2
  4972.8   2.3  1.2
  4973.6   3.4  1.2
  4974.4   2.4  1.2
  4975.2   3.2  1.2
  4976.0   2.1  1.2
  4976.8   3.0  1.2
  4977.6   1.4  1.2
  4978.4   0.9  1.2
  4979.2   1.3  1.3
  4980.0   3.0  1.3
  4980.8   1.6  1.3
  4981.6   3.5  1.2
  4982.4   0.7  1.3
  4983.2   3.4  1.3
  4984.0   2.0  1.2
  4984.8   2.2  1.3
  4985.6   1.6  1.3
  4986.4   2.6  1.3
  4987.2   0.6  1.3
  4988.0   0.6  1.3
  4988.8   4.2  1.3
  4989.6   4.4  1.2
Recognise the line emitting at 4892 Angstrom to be H-beta 4861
